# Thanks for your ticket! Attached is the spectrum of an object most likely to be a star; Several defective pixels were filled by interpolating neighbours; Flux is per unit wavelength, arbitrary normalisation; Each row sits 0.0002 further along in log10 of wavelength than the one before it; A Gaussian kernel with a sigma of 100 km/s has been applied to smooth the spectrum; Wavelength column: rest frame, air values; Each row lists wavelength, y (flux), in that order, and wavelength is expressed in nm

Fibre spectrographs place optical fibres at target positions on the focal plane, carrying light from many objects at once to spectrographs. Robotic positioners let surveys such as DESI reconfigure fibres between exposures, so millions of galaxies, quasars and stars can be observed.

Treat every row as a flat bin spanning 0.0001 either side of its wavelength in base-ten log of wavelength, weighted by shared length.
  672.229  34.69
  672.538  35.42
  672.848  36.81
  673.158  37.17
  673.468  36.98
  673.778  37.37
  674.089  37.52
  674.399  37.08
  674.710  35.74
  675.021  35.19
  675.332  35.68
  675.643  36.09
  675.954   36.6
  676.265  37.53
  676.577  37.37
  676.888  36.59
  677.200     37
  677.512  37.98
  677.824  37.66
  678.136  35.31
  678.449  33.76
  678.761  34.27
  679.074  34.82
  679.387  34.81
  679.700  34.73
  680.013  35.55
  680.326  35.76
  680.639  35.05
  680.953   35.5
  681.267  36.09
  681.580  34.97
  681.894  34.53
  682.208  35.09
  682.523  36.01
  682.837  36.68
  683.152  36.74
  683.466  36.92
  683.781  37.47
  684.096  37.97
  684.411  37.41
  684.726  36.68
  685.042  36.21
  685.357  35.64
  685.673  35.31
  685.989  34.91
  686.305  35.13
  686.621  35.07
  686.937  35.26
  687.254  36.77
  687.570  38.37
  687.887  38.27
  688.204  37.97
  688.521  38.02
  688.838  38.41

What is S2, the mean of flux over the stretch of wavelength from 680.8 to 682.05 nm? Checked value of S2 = 35.3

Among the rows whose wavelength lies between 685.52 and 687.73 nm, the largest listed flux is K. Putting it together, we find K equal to 38.37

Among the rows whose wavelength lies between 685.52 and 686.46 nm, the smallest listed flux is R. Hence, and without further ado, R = 34.91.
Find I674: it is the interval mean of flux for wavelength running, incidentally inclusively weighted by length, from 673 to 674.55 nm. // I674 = 37.2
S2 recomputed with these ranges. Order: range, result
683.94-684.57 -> 37.7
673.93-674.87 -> 36.7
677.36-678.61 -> 36.2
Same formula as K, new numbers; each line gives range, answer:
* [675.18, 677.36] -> 37.53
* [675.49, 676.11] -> 36.6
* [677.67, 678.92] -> 37.66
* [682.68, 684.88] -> 37.97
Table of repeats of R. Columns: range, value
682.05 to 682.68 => 35.09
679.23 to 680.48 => 34.73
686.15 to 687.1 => 35.07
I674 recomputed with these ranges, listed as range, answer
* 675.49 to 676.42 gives 36.8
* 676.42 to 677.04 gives 37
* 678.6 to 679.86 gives 34.7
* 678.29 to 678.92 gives 34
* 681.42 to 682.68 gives 35.2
